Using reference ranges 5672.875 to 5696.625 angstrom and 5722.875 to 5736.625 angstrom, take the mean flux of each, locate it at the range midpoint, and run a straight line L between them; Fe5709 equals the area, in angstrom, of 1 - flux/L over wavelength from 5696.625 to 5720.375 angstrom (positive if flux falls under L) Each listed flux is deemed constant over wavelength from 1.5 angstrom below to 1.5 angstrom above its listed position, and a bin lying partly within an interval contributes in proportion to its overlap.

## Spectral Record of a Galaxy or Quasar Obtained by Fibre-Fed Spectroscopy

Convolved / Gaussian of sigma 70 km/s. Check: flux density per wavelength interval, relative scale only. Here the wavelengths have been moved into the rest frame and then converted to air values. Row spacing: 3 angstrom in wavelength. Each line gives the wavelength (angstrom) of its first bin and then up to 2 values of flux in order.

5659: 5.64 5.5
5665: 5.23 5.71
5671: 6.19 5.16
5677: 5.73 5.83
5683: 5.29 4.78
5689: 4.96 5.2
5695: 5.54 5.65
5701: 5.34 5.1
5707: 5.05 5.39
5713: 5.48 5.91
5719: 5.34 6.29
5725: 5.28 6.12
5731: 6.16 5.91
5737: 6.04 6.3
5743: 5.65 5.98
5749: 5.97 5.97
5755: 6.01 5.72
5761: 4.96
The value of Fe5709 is 0.92 angstrom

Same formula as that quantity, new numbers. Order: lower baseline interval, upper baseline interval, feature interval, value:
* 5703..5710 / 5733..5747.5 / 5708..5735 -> -1.15 angstrom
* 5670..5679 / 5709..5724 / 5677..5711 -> 2.23 angstrom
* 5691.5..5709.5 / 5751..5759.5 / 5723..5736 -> -0.61 angstrom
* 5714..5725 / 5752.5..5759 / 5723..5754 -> -0.63 angstrom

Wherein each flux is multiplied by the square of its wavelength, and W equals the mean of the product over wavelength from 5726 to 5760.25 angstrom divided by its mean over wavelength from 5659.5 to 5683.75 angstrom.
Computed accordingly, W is 1.09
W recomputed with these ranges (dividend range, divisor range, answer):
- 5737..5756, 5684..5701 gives 1.16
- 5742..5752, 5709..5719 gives 1.07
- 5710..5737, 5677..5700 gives 1.10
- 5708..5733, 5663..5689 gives 1.07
